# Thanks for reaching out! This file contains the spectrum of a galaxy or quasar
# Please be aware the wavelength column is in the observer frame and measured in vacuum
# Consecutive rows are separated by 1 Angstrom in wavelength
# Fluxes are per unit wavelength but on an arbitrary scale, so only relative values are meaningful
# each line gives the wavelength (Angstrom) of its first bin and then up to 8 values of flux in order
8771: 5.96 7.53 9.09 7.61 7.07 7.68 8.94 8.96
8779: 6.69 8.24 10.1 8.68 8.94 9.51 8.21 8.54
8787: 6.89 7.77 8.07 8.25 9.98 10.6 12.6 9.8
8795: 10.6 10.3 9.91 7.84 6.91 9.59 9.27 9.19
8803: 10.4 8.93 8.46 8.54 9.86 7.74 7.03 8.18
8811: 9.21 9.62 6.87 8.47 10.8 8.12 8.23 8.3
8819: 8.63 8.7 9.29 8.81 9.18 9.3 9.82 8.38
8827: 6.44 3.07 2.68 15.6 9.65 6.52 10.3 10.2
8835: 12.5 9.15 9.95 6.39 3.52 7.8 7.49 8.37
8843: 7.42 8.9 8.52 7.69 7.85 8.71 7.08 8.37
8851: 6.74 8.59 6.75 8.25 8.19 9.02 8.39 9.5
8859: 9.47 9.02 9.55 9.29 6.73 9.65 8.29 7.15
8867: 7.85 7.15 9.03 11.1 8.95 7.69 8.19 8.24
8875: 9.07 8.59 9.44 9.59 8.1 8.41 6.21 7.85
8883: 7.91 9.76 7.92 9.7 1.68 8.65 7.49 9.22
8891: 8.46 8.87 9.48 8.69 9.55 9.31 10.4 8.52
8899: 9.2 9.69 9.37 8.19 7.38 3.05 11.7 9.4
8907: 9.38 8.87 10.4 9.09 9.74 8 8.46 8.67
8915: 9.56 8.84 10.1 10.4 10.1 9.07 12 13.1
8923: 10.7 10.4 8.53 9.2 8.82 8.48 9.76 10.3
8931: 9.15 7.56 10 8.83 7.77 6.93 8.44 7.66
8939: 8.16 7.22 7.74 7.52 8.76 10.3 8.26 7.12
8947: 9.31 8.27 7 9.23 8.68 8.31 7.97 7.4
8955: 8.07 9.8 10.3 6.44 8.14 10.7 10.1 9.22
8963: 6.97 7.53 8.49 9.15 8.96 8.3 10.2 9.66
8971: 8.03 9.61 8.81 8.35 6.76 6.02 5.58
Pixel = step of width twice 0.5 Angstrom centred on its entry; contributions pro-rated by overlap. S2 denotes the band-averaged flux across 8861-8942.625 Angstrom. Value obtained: 8.76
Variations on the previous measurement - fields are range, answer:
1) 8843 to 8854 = 7.91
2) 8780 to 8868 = 8.6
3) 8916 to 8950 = 9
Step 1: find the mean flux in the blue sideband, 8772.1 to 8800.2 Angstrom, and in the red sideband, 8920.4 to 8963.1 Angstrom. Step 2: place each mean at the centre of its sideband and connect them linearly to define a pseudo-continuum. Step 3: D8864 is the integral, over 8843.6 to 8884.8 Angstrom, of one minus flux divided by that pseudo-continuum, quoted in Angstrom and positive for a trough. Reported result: 1.9 Angstrom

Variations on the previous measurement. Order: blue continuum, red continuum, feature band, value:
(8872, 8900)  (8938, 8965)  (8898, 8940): -3.34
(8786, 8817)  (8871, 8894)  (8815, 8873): 1.28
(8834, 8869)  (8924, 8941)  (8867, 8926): -3.22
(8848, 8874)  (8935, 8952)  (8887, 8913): -1.42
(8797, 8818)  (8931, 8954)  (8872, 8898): 0.01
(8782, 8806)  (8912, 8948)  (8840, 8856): 2.00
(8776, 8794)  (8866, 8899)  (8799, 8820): 0.11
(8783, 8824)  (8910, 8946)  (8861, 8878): 0.79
